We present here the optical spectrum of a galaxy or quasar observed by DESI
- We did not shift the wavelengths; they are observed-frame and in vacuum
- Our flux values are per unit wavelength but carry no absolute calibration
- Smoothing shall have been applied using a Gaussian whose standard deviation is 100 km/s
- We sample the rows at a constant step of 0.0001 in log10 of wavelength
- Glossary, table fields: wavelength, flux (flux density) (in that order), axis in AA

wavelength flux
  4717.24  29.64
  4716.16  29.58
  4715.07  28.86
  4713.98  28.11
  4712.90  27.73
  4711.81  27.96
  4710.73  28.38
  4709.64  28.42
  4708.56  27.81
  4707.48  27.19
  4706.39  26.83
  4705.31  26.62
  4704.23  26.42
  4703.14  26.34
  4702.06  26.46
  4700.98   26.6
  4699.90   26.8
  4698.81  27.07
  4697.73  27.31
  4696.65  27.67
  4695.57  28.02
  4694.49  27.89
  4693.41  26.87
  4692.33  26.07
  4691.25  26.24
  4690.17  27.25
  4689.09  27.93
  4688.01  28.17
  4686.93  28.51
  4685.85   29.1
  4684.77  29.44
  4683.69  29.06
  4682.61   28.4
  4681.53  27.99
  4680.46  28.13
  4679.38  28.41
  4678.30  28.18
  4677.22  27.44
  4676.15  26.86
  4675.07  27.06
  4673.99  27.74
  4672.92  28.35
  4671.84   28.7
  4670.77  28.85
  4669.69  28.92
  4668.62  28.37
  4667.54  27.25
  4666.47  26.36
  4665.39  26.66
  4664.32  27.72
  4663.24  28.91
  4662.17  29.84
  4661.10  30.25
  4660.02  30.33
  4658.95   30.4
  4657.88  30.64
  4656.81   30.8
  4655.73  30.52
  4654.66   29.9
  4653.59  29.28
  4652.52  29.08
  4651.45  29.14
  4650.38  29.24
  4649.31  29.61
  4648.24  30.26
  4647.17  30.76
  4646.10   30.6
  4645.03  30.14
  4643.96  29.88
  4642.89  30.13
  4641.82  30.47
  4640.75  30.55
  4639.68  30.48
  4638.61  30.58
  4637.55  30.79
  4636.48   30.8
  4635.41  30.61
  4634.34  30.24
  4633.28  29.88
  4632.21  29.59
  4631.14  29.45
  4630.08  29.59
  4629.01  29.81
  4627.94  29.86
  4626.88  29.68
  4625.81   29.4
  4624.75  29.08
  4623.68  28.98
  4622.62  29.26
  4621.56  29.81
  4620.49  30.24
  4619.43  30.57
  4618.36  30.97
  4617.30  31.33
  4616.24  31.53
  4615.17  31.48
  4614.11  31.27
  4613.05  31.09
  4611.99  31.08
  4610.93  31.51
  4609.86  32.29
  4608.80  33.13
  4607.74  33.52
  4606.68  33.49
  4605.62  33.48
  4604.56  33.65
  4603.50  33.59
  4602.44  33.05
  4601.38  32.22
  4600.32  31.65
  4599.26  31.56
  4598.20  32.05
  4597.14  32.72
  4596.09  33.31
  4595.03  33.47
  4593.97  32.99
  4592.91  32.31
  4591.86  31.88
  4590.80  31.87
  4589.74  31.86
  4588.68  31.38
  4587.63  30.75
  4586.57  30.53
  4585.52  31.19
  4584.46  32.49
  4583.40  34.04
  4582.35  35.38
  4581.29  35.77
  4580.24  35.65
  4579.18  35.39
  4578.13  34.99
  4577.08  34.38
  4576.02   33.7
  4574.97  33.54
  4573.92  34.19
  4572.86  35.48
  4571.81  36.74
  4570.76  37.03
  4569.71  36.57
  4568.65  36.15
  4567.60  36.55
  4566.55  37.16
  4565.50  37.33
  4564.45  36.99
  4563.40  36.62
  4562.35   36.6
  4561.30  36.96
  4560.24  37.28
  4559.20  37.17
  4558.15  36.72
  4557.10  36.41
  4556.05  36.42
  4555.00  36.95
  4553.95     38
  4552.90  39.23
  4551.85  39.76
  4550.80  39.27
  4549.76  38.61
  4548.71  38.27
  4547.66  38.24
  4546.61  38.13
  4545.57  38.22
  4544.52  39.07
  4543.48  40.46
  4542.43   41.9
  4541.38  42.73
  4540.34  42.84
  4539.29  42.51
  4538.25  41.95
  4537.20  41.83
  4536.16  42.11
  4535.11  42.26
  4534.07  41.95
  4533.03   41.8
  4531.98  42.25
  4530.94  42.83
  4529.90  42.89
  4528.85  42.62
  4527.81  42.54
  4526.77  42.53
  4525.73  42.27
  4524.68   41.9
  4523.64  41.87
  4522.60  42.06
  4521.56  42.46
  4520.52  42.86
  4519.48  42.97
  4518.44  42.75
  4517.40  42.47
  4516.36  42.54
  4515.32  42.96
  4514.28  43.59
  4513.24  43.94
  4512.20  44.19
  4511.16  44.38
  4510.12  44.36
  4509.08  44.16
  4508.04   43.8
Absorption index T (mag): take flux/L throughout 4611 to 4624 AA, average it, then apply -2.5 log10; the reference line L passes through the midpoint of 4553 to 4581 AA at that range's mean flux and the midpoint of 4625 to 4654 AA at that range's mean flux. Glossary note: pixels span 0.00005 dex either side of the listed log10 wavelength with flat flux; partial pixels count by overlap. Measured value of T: 0.04 mag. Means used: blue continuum 36.2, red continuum 30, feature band 30.7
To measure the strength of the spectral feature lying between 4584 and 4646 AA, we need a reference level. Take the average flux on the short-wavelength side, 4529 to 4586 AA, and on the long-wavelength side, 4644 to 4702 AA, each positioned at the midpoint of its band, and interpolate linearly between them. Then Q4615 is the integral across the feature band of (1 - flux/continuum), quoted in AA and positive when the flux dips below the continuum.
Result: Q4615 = 3.8 AA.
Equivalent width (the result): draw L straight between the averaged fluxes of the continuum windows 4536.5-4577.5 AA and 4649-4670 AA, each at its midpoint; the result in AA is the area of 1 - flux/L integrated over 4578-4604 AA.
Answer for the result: 1.61 AA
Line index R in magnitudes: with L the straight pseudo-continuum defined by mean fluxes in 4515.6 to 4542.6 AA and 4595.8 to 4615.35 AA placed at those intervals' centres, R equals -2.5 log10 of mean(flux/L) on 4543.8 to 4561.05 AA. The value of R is 0.04 mag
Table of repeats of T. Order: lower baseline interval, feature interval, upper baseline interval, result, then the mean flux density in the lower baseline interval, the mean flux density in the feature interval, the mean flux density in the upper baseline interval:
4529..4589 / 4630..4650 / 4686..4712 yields 0.05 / 37.6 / 30.2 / 27.3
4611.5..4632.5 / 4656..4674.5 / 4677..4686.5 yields 0.00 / 30.2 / 28.9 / 28.5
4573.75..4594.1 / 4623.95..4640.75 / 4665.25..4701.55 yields 0.02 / 33.2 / 30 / 27.8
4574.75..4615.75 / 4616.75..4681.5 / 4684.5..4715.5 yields 0.02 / 32.8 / 29.4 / 27.5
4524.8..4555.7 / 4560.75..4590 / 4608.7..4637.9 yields 0.05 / 40.8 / 34.9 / 30.4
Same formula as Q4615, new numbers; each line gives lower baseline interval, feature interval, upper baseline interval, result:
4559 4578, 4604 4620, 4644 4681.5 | 0.39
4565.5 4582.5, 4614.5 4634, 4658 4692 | 1.18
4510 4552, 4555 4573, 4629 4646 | 0.69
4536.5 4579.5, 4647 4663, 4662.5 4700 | -0.01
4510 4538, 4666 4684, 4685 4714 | 0.94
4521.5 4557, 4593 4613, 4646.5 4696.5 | 1.28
